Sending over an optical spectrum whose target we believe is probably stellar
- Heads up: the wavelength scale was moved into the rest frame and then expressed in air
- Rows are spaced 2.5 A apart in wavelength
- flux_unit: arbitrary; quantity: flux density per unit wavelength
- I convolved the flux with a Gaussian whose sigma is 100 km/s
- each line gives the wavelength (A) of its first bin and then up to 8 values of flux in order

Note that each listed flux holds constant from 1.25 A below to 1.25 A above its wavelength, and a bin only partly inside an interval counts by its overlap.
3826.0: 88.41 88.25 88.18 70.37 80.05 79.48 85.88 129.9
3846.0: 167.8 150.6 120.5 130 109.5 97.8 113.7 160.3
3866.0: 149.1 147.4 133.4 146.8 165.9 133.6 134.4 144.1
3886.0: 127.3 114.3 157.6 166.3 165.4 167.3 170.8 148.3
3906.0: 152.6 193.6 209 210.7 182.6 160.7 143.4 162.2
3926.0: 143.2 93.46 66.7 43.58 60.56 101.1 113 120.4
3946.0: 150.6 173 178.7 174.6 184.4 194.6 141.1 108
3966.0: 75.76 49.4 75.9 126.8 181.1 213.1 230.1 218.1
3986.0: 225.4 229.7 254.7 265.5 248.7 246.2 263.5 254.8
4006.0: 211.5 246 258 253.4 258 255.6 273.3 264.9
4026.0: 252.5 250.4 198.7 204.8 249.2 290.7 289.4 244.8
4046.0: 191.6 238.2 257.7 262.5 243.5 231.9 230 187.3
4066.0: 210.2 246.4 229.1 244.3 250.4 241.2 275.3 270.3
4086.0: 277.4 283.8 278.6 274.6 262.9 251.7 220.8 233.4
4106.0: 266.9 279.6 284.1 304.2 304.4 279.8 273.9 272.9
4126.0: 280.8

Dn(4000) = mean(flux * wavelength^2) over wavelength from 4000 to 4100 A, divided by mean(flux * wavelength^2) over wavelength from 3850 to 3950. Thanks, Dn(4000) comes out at 1.92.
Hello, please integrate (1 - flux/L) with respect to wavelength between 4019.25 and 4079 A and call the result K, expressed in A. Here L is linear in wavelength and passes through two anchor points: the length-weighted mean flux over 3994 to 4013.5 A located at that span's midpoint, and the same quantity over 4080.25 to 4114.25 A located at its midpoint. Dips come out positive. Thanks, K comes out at 3.9 A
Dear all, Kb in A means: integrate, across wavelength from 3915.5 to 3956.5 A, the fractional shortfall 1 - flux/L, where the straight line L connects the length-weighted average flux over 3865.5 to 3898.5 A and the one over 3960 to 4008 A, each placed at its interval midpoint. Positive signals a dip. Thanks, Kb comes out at 9.5 A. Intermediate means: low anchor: 146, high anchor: 192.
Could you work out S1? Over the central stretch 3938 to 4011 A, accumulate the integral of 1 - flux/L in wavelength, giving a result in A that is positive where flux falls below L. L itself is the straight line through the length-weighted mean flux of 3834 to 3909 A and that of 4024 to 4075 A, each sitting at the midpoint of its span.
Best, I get 5.3 A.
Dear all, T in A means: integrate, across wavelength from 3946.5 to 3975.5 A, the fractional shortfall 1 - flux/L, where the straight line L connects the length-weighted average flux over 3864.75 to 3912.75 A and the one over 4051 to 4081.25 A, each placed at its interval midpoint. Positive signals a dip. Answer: 7.9 A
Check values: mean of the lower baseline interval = 155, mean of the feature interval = 136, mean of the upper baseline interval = 237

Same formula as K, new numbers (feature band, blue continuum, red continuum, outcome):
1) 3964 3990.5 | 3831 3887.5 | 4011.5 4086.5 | 5.0 A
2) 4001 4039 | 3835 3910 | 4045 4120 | -4.9 A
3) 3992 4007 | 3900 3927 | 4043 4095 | -2.6 A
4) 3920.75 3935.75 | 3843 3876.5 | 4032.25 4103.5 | 6.0 A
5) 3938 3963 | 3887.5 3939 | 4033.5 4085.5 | 2.5 A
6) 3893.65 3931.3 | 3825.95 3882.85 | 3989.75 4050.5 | 1.0 A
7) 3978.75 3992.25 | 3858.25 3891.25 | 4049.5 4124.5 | -2.0 A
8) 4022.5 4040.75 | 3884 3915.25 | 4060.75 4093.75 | -1.5 A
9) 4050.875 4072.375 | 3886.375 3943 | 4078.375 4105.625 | 0.8 A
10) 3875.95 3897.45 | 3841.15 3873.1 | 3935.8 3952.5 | -1.9 A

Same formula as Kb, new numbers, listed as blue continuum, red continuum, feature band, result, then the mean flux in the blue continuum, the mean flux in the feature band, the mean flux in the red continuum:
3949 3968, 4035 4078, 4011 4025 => -3.85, 148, 261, 241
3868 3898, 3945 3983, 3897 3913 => -3.07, 145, 175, 152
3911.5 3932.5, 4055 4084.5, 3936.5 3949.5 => 2.70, 146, 127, 238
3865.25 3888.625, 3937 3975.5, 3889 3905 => -2.52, 141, 160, 132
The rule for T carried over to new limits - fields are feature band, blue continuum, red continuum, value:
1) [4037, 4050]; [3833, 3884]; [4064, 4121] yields -1.0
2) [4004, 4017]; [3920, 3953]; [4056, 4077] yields -4.5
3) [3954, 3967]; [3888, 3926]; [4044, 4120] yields 3.3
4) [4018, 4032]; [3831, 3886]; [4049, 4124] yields -1.8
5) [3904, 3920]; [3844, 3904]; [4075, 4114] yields -1.9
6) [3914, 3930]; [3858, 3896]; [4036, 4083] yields 1.6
